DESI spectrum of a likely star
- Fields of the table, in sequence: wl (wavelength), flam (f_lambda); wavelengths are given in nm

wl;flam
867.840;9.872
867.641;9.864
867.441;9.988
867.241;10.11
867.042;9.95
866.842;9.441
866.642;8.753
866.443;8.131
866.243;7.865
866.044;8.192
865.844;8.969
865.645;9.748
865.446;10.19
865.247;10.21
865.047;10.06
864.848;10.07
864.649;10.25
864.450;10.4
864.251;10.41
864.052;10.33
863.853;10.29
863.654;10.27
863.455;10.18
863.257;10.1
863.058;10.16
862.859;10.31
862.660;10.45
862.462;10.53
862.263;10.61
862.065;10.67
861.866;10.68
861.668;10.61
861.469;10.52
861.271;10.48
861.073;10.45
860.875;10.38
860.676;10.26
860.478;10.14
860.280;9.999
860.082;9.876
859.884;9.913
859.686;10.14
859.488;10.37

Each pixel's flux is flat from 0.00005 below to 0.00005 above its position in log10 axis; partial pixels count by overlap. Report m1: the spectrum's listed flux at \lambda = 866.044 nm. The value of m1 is 8.192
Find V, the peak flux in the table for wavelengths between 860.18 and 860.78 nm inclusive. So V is 10.26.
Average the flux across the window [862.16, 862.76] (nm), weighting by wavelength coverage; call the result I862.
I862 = 10.5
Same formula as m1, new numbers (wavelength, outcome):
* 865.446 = 10.19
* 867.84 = 9.872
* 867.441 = 9.988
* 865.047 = 10.06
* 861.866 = 10.68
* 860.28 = 9.999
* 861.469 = 10.52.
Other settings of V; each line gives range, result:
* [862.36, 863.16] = 10.53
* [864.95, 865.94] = 10.21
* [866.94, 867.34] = 10.11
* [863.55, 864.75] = 10.41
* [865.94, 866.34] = 8.192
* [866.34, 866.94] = 9.441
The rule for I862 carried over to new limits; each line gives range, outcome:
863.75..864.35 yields 10.3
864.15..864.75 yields 10.4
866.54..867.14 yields 9.37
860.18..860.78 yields 10.1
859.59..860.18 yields 9.98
